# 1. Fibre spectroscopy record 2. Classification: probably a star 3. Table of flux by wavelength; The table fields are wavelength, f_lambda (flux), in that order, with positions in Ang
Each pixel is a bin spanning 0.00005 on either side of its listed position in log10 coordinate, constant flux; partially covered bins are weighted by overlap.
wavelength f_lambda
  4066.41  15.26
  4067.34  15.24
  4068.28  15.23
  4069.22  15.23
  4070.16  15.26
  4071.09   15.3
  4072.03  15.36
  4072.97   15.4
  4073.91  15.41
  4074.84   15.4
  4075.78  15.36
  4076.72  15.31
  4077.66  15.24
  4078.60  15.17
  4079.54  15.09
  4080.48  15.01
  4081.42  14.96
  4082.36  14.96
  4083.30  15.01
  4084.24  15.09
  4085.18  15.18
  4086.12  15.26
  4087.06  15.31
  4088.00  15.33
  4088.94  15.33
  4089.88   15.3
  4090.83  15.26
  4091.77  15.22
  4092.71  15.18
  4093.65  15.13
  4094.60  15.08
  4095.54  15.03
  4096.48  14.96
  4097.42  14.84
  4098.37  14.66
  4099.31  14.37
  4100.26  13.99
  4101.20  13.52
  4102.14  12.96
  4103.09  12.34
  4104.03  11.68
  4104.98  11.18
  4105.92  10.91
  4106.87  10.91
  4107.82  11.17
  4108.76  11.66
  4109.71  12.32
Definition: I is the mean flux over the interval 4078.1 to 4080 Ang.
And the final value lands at 15.1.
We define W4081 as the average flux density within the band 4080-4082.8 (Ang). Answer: 15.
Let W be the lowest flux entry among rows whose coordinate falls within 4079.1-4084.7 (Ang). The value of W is 14.96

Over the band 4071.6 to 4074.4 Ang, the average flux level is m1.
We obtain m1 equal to 15.4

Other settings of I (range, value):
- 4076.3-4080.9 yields 15.2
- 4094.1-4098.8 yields 14.9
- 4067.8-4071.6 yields 15.2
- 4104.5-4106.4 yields 11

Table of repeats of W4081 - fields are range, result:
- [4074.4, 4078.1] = 15.3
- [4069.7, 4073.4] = 15.3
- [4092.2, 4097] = 15.1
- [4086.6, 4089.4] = 15.3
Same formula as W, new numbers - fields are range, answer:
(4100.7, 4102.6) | 12.96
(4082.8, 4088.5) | 15.01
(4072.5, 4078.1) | 15.24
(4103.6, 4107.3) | 10.91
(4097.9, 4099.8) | 14.37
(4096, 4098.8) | 14.66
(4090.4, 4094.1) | 15.13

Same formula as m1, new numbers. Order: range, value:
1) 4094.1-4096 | 15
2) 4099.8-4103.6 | 13.2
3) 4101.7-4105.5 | 12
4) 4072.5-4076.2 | 15.4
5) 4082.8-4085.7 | 15.1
